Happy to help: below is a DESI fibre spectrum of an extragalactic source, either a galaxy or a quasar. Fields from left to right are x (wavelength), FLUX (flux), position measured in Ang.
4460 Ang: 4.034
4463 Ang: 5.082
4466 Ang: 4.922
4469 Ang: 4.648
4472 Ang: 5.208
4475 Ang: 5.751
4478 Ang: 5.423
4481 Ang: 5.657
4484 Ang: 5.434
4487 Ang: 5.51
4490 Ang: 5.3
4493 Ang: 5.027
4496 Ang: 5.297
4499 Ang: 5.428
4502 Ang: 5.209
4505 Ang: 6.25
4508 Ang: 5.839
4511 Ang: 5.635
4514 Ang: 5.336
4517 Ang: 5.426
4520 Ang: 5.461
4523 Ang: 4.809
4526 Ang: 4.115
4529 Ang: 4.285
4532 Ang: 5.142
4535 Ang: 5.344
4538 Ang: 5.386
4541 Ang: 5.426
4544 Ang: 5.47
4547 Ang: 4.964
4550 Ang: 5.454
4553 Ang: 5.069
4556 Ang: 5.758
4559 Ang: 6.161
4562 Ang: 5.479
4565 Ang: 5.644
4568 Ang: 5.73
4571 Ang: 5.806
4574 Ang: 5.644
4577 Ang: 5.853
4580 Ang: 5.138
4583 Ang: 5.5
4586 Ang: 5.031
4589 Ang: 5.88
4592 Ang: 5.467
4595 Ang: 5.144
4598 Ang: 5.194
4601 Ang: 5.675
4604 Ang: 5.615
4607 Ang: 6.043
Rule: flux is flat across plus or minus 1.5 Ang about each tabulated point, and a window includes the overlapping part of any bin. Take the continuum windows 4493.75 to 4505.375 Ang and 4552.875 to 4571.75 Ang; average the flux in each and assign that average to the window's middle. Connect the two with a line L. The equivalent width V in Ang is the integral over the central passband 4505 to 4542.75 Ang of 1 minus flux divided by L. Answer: 2.1 Ang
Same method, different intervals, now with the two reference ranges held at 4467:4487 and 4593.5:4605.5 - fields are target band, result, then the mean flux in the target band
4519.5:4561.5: 1.4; 5.2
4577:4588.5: 0.1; 5.36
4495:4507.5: -0.5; 5.58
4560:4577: -0.9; 5.69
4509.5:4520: -0.2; 5.47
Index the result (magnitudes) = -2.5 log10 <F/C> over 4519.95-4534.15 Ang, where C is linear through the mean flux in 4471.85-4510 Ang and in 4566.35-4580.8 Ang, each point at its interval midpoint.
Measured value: 0.18 mag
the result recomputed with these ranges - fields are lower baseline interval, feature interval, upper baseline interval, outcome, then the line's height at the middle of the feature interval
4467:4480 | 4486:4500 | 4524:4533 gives -0.07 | 4.99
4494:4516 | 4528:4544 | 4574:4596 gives 0.07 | 5.51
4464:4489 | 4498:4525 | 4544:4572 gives -0.01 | 5.42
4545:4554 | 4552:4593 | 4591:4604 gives -0.06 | 5.29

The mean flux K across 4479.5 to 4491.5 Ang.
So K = 5.48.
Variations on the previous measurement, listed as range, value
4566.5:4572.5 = 5.77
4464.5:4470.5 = 4.78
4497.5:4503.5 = 5.32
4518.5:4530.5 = 4.67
